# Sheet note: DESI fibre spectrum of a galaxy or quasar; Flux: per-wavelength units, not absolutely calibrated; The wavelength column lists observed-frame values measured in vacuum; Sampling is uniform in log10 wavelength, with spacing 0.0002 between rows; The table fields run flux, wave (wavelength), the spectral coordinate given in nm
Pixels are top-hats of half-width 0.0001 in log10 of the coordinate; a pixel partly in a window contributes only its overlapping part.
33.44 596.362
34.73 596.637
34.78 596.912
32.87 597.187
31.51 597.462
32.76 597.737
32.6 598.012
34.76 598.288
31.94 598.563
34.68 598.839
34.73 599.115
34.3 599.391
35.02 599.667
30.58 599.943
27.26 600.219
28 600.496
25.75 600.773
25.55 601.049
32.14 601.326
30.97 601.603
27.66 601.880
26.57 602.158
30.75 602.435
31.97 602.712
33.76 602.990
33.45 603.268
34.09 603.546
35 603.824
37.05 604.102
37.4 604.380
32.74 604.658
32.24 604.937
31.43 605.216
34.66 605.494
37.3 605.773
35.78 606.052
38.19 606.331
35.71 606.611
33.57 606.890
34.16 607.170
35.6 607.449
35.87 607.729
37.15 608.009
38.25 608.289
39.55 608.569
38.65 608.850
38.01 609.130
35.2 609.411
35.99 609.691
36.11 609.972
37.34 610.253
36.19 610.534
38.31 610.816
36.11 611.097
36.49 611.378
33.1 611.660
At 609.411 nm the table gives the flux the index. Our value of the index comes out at 35.2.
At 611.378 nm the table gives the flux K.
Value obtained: 36.49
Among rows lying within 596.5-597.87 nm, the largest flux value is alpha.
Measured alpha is 34.78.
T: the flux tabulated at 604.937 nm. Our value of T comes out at 32.24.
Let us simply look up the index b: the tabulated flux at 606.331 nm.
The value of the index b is 38.19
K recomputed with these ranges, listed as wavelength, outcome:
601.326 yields 32.14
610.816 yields 38.31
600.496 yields 28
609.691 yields 35.99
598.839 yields 34.68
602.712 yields 31.97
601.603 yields 30.97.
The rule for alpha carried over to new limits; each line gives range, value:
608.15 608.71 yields 39.55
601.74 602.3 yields 27.66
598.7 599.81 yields 35.02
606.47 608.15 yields 37.15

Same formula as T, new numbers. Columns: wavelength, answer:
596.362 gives 33.44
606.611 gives 35.71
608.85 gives 38.65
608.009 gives 37.15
